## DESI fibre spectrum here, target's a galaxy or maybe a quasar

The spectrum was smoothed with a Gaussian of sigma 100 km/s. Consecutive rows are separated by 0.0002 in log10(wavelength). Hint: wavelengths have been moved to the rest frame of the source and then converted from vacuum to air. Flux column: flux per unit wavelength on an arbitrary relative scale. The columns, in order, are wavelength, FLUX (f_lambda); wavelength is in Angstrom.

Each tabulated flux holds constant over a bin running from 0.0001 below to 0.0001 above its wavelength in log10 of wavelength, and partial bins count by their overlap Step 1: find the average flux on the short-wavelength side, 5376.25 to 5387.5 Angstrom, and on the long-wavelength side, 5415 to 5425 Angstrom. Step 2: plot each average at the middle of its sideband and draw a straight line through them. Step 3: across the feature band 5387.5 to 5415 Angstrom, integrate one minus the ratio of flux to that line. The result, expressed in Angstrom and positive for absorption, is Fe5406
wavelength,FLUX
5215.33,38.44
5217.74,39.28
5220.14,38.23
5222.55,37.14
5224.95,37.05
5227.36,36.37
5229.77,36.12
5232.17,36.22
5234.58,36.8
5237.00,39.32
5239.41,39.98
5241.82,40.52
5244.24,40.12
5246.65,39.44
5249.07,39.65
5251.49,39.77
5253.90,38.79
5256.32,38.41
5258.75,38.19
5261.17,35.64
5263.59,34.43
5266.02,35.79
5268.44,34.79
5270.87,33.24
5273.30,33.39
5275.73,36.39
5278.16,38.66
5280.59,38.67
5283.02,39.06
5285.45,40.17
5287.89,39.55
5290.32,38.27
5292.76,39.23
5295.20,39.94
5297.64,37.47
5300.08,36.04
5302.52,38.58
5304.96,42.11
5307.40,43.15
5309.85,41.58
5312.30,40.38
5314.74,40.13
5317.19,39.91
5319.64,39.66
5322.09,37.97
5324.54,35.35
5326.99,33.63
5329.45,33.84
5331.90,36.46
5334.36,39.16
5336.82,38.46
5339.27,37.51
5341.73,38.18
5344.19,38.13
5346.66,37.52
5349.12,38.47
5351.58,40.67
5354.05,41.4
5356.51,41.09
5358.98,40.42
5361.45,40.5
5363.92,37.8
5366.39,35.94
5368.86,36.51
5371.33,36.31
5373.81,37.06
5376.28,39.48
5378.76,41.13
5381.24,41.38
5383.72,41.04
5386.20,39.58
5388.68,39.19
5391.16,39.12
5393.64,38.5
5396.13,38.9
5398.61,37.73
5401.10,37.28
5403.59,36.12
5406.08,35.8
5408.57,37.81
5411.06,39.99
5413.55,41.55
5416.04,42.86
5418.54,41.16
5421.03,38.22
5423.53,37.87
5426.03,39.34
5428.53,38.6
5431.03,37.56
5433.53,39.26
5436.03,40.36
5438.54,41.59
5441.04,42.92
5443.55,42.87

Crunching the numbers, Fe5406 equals 1.3 Angstrom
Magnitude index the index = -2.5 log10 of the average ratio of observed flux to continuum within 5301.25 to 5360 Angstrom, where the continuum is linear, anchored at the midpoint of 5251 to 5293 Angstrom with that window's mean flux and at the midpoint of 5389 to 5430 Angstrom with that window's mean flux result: -0.03 mag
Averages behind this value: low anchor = 37.3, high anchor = 38.8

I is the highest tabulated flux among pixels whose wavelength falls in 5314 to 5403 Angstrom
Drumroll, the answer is 41.4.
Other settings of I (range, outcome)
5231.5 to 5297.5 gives 40.52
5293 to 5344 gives 43.15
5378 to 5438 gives 42.86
